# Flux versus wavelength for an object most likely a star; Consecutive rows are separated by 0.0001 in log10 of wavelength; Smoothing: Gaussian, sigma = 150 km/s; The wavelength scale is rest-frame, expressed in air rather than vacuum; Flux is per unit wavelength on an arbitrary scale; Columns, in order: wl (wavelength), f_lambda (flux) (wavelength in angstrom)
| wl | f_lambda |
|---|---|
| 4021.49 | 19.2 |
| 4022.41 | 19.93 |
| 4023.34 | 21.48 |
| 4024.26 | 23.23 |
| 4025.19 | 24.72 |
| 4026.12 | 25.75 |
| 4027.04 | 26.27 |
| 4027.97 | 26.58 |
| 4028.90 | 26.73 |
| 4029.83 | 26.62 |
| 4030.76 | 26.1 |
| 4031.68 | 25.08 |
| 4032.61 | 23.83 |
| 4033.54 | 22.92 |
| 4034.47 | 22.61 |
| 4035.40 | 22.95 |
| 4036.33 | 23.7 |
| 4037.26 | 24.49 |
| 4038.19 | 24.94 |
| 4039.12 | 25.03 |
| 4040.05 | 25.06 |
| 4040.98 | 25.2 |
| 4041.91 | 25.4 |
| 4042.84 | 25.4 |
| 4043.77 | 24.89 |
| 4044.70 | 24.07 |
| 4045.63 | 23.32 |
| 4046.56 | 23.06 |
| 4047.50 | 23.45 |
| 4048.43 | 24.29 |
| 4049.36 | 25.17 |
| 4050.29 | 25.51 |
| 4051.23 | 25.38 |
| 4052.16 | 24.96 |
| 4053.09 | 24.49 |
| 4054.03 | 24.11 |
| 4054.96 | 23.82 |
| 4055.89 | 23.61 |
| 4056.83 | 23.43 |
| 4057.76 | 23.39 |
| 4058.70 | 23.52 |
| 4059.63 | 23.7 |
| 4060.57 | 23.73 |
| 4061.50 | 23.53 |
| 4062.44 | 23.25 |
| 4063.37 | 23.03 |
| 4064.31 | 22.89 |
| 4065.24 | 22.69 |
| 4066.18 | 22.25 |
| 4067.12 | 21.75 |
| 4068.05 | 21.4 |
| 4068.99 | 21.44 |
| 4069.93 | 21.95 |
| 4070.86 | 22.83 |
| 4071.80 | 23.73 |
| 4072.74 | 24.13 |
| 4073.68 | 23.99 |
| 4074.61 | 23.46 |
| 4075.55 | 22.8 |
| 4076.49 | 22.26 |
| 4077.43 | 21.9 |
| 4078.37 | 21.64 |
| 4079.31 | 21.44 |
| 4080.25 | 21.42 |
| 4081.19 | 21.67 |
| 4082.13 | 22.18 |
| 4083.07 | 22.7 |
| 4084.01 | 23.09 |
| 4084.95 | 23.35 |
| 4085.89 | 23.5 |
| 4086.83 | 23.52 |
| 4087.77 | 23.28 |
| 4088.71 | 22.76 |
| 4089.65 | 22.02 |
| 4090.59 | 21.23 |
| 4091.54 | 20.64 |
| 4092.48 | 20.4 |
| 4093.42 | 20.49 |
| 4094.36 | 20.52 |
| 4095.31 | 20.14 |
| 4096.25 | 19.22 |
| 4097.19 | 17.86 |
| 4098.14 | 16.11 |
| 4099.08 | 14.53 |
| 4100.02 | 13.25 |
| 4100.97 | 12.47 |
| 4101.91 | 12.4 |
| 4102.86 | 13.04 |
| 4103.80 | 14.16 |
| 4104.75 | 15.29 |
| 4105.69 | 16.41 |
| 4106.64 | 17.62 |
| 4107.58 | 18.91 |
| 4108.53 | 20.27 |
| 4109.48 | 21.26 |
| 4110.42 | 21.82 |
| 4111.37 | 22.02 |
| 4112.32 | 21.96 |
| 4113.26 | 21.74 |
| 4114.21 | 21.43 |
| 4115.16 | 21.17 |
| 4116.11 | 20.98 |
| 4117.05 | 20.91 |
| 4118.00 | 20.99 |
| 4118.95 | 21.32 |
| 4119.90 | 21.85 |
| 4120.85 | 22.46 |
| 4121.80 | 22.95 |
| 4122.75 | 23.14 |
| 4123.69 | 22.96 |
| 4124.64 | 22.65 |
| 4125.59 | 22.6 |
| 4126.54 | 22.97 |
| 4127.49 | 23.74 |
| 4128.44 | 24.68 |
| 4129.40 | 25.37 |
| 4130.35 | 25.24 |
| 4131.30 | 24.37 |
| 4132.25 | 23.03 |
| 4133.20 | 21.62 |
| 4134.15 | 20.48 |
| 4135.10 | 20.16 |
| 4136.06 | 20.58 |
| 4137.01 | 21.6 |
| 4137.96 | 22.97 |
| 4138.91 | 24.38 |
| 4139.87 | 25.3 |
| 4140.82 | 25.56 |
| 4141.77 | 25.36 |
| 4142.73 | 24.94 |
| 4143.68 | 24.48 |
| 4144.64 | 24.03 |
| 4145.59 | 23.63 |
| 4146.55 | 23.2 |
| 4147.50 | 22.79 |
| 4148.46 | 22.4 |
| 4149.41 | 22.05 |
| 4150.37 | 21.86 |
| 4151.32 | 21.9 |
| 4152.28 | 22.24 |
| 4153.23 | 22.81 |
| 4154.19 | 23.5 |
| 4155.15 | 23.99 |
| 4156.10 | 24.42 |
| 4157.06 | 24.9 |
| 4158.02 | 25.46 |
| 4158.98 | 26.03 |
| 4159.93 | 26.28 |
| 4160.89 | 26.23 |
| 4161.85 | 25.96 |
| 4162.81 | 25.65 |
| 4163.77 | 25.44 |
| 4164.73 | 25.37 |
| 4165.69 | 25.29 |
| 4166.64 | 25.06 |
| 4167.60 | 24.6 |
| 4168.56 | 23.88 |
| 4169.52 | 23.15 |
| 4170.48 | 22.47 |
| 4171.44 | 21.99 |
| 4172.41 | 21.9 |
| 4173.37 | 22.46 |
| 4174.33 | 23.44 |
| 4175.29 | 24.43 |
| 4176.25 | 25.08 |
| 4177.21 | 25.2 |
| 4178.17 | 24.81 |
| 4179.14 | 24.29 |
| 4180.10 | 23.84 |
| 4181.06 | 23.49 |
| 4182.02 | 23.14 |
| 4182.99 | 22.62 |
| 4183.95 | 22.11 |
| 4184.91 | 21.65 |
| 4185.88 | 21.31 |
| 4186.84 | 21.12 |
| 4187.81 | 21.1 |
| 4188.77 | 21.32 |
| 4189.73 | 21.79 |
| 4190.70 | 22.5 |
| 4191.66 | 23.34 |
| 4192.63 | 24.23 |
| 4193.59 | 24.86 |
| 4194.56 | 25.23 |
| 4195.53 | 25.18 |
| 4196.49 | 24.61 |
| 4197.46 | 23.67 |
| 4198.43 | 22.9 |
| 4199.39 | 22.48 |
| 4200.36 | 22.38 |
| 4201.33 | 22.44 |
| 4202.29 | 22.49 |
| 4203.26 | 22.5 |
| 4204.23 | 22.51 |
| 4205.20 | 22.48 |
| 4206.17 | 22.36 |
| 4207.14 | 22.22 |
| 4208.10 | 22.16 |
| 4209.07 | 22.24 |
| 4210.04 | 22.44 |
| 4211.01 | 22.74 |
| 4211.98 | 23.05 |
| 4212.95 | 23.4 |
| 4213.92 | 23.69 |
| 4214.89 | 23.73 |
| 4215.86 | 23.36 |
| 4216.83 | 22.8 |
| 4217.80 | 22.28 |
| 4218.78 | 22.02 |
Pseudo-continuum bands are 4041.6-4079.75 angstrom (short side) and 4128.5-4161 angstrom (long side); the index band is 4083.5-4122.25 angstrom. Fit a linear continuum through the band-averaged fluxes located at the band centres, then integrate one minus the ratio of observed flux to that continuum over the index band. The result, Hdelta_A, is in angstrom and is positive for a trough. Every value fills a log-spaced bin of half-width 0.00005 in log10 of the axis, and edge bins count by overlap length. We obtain 6.2 angstrom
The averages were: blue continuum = 23.4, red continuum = 23.6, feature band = 19.7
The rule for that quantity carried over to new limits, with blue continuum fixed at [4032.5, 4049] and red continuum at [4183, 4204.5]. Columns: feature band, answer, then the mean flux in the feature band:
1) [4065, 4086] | 1.20 angstrom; 22.5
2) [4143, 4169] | -1.20 angstrom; 24.2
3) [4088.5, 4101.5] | 2.81 angstrom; 18.6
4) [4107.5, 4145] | 1.21 angstrom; 22.6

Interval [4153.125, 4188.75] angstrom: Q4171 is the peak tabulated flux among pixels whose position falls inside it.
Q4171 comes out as 26.28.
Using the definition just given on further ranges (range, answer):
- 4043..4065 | 25.51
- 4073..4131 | 25.37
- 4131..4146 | 25.56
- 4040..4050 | 25.4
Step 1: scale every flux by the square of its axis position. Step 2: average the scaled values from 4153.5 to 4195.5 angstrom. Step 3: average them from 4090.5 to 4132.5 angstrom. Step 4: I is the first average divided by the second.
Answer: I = 1.22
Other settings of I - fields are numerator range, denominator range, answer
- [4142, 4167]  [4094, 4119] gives 1.35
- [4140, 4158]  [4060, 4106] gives 1.18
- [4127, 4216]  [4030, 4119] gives 1.12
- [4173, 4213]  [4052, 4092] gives 1.07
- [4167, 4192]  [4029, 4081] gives 1.03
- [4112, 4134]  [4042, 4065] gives 0.97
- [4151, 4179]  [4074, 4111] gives 1.27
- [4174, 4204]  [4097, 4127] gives 1.24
